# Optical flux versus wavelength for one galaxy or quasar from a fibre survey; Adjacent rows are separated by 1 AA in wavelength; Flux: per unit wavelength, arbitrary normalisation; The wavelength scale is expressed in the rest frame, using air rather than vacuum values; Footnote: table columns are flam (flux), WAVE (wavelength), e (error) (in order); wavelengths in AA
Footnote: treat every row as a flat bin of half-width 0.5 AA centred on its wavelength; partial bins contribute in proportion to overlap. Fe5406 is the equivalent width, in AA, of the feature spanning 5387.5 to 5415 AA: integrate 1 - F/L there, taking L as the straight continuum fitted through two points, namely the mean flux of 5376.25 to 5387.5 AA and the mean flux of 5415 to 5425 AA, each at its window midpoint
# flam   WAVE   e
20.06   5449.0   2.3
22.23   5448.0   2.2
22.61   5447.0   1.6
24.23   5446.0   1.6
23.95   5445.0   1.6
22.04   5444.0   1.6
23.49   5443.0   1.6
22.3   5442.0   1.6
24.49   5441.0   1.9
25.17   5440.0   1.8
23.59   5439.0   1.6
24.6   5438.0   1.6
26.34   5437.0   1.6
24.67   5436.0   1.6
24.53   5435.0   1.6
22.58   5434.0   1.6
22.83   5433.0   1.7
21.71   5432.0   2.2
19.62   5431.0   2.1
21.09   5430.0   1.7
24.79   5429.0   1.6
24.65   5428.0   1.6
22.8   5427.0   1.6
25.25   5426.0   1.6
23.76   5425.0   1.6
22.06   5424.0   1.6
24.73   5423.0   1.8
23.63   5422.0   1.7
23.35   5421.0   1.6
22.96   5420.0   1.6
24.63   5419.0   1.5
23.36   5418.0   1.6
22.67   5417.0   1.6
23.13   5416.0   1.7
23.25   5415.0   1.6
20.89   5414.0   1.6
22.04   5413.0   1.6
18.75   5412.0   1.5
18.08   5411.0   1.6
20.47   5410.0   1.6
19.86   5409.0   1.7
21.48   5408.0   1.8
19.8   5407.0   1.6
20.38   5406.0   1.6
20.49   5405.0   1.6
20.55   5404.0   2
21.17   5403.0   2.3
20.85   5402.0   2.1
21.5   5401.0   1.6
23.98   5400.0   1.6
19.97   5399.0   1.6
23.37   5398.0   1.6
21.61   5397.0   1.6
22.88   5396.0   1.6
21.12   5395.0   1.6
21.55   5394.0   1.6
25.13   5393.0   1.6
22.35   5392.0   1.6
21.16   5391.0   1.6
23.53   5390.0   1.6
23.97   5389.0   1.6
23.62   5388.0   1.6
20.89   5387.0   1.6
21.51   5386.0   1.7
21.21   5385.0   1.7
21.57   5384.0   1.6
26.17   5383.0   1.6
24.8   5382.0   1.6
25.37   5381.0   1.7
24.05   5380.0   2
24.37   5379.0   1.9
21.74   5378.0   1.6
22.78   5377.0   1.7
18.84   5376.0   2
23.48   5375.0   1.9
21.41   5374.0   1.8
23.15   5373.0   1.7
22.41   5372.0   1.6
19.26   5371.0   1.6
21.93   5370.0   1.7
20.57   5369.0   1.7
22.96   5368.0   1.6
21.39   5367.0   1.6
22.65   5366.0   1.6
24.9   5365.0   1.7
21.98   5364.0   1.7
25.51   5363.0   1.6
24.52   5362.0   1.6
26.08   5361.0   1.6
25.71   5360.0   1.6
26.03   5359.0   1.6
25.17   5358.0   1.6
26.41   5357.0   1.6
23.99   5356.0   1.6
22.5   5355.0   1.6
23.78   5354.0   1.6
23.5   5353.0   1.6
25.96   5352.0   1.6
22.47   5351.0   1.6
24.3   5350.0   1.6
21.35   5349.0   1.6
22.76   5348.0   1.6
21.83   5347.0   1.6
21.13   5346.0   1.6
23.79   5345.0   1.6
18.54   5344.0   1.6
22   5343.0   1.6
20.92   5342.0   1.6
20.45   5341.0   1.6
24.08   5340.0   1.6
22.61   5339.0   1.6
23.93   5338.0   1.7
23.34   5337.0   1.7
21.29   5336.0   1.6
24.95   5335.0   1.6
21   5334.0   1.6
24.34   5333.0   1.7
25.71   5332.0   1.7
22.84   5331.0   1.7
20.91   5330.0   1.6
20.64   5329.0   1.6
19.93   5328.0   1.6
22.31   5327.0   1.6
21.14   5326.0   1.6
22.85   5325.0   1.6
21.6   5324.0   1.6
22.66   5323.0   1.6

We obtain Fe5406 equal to 2.0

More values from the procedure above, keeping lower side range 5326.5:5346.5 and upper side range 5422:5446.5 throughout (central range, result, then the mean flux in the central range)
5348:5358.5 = -0.7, 23.9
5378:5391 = -0.2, 23.3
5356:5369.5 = -0.9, 24.1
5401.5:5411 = 1.1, 20.4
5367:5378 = 0.5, 21.7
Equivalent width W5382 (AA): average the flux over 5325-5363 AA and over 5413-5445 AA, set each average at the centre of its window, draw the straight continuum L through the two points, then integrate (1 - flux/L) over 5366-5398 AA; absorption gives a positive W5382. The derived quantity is 1.0 AA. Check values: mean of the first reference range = 23.1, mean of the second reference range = 23.4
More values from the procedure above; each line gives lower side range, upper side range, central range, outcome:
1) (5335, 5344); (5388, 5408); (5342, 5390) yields -2.1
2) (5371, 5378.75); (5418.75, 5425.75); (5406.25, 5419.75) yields 1.1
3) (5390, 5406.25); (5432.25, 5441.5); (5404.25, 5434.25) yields 1.3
